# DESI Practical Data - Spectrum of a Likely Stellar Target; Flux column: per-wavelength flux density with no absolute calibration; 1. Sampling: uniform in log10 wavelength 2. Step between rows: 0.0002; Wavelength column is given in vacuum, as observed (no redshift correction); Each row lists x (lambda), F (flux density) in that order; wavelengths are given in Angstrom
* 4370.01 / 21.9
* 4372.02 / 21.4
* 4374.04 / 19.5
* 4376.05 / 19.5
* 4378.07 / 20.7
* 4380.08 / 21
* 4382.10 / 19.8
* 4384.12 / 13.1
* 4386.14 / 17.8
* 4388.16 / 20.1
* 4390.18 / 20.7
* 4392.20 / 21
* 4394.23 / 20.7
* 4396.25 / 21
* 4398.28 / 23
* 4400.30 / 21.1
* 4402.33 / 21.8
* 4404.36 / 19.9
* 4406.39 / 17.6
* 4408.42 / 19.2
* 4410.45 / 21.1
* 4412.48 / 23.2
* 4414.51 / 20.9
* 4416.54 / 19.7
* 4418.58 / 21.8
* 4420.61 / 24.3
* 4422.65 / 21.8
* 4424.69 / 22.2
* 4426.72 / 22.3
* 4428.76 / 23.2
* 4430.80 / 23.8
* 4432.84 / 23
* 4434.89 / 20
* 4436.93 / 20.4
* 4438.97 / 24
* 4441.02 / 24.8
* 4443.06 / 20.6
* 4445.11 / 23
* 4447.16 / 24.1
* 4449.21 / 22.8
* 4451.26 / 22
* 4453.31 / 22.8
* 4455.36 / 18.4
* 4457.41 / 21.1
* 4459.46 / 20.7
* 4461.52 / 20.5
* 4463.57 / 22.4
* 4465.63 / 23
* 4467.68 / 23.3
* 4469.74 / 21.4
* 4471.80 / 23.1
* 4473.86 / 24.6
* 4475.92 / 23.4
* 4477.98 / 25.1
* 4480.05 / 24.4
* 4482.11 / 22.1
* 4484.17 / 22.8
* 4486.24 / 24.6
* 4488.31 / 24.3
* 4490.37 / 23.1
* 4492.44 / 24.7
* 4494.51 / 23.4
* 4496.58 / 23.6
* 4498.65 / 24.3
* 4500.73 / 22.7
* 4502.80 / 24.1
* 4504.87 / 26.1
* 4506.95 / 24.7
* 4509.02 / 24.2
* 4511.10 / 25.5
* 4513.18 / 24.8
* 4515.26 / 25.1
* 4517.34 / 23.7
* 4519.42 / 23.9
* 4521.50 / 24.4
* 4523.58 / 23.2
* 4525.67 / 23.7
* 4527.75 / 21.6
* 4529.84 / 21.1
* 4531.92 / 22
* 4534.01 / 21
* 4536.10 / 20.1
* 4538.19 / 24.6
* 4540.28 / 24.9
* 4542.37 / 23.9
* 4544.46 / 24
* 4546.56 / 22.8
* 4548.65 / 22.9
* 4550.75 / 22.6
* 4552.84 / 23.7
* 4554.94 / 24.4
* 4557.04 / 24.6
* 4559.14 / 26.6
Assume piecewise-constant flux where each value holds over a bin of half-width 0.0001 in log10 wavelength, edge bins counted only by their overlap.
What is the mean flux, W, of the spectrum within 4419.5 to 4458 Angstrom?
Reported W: 22.4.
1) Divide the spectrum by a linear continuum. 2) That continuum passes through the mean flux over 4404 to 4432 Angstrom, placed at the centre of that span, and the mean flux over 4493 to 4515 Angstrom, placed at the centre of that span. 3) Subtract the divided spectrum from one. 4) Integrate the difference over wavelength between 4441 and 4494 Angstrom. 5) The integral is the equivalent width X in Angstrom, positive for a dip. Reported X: 0.9 Angstrom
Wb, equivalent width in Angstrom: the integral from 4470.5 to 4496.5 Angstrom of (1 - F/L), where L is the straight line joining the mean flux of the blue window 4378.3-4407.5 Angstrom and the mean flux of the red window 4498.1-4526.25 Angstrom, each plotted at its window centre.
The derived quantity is -0.6 Angstrom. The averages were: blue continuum 19.9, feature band 23.8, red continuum 24.3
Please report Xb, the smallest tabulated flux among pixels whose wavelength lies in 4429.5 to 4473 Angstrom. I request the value 18.4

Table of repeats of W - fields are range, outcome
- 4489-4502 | 23.7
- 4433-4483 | 22.4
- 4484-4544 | 23.7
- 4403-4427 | 21.1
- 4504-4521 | 24.7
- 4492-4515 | 24.4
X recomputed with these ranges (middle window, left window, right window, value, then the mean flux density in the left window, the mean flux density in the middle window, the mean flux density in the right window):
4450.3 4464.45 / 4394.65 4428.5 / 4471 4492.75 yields 1.1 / 21.3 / 21.1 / 23.8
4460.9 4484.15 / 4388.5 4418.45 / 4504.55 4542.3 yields -0.7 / 20.8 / 23.1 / 23.5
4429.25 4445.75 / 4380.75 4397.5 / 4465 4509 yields -0.7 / 19.4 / 22.5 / 23.8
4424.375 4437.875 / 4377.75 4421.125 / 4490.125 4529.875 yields -0.5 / 20.4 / 22.1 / 24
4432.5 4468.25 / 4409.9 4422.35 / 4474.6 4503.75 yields 1.2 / 21.9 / 22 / 23.8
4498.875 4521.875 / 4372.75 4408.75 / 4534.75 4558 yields -1.9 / 19.9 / 24.5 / 23.5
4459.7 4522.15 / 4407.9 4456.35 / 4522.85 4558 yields -3.2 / 22.1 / 23.7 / 23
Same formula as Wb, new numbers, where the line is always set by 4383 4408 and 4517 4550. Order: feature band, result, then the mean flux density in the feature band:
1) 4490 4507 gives -1.5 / 24.1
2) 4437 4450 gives -1.3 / 23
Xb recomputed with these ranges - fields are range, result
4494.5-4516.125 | 22.7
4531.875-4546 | 20.1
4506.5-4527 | 23.2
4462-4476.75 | 21.4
